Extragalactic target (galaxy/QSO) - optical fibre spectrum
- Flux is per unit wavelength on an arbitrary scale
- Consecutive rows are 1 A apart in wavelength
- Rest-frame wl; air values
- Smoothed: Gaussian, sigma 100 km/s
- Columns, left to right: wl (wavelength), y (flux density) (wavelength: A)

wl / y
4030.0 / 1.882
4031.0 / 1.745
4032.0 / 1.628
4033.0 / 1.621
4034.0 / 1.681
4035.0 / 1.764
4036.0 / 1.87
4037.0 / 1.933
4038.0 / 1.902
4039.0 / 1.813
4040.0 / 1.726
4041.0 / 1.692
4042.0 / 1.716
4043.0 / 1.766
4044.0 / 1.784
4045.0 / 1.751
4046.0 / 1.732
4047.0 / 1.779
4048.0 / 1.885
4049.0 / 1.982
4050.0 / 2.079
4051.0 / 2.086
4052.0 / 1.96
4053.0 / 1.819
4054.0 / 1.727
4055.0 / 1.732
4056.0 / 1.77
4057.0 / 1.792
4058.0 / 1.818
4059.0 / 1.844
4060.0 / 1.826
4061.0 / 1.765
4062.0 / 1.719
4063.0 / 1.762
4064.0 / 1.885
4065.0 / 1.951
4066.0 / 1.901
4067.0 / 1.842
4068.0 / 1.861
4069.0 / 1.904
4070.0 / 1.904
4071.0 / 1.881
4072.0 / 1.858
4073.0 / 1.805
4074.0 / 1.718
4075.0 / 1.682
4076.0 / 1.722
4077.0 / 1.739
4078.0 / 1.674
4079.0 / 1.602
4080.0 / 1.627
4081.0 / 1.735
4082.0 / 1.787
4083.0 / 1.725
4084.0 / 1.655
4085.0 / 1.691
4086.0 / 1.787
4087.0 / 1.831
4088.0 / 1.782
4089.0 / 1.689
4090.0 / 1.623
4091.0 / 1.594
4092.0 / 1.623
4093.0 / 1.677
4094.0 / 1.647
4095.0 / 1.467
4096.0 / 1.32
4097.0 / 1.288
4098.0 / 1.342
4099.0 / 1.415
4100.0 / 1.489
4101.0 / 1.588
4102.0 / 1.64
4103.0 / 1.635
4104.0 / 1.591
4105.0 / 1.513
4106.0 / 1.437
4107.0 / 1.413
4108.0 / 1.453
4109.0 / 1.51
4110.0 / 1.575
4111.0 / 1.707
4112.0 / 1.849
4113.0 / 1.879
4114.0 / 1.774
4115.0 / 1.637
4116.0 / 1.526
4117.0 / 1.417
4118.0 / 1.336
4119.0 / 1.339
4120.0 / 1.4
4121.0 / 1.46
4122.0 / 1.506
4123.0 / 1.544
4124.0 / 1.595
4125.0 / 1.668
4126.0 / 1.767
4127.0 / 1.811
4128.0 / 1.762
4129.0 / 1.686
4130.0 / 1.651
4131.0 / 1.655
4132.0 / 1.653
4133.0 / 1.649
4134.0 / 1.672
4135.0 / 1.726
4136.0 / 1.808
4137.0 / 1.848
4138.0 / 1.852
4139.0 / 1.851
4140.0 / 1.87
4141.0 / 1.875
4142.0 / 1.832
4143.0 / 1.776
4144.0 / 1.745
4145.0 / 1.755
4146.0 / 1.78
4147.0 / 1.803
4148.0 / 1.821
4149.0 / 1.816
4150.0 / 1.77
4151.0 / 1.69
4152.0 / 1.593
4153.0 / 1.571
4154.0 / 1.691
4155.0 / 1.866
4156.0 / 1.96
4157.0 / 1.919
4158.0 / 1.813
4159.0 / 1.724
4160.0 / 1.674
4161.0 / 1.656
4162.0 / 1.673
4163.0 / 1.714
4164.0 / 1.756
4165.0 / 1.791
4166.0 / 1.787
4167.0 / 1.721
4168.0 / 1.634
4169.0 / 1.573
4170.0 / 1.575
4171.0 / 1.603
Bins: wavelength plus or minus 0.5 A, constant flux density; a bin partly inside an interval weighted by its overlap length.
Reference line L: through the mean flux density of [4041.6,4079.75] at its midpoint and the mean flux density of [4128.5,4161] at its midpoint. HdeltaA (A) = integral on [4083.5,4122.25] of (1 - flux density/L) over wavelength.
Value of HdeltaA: 4.8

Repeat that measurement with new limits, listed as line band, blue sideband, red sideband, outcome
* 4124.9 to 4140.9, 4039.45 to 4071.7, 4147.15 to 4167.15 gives 0.2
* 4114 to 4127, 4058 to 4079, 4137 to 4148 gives 2.0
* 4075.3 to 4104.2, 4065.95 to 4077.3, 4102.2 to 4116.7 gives 1.6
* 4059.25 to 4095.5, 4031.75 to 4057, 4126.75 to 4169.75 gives 0.8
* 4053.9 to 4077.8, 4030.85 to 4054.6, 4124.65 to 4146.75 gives -0.1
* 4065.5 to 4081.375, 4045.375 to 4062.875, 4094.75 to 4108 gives -0.8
